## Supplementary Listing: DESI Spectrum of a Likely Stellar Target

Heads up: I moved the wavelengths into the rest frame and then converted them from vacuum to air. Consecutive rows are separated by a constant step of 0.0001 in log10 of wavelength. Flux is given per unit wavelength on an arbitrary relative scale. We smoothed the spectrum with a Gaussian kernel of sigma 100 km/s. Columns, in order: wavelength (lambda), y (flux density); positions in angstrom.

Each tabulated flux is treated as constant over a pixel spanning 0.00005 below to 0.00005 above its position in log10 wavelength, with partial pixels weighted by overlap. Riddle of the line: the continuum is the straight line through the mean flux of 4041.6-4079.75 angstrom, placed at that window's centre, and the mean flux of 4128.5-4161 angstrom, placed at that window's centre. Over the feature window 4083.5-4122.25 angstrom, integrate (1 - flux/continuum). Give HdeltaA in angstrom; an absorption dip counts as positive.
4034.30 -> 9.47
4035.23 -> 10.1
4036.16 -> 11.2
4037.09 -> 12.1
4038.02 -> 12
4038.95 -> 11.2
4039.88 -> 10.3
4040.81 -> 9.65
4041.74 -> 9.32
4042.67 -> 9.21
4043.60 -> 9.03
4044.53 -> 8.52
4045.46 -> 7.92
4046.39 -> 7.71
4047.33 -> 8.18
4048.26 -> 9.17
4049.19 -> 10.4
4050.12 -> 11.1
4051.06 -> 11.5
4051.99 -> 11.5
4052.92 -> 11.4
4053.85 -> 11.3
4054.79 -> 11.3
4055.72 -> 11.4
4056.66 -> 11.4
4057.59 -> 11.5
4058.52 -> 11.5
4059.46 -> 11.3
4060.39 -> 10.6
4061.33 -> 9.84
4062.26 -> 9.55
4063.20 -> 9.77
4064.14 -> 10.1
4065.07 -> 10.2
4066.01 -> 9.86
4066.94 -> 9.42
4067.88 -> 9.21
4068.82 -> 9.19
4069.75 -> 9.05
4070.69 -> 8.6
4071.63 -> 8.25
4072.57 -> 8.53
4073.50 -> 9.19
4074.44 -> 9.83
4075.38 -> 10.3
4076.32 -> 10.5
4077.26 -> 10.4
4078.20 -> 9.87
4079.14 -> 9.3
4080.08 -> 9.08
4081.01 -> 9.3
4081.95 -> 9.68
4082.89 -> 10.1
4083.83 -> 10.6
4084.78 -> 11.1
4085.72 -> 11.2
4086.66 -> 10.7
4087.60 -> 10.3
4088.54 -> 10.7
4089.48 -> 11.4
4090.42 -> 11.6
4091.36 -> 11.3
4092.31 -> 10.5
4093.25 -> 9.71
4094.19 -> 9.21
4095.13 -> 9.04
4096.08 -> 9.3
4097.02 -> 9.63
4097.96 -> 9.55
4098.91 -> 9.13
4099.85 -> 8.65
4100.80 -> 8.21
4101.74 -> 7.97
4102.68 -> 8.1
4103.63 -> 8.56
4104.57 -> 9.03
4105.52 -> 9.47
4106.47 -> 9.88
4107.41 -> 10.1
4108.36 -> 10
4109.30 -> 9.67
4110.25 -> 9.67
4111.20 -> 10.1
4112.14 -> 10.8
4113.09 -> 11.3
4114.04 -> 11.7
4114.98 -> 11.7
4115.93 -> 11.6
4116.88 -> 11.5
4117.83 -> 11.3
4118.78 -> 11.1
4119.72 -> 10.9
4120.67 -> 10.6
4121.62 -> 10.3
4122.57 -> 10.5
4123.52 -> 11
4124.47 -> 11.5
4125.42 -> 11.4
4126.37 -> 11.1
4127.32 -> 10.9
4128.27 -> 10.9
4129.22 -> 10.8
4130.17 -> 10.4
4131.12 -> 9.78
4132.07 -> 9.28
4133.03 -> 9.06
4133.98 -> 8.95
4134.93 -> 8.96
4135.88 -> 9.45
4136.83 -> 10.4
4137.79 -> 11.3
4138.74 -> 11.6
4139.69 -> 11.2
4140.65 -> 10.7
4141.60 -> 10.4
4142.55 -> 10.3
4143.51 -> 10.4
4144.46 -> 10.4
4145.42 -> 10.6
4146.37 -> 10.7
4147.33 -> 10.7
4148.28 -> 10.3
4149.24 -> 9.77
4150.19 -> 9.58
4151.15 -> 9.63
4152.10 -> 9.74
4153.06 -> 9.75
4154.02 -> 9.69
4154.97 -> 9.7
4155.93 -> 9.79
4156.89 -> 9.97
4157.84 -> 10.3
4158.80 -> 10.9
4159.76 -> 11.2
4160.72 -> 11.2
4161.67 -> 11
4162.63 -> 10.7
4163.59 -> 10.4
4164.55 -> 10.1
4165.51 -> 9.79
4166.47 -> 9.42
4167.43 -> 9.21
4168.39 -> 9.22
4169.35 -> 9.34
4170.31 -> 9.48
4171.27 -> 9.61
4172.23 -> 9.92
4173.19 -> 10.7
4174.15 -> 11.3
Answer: -0.5 angstrom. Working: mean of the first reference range 9.91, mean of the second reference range 10.2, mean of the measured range 10.2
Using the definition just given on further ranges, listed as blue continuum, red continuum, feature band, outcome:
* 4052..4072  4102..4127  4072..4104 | 1.8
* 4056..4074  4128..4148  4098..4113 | 1.1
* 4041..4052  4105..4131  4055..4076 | -0.5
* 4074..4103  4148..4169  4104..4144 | -2.1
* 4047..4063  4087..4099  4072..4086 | 0.6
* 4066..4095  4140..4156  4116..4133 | -1.2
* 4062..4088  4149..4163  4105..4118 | -0.8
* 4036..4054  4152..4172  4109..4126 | -1.5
